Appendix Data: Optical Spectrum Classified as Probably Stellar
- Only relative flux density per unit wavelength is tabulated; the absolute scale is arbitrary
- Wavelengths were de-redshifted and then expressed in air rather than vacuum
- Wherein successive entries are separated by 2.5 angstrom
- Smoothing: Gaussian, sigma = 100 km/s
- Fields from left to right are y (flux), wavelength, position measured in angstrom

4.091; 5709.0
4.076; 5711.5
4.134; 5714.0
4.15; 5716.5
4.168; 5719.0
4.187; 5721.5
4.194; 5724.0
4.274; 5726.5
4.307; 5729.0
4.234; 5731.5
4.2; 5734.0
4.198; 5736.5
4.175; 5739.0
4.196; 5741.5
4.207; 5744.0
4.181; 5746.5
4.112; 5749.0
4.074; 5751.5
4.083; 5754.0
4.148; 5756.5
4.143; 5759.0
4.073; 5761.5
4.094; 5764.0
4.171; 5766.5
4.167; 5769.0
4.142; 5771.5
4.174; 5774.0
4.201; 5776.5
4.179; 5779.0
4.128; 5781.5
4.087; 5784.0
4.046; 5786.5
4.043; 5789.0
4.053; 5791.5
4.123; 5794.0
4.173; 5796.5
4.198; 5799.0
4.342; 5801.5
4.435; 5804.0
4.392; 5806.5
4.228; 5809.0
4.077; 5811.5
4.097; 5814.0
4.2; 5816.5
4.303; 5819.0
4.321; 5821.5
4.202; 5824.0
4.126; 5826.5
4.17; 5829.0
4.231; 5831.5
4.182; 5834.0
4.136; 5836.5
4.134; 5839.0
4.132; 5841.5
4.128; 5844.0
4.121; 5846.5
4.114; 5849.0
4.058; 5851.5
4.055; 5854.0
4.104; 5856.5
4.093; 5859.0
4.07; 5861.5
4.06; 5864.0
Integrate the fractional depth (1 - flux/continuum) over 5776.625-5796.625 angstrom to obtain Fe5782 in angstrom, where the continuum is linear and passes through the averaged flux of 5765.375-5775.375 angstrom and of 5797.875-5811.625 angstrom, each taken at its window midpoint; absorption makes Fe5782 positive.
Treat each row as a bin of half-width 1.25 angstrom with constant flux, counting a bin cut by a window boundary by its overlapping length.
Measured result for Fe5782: 0.6 angstrom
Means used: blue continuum 4.16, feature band 4.11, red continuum 4.3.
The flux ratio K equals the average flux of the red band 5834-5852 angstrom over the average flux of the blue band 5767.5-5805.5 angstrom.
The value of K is 0.99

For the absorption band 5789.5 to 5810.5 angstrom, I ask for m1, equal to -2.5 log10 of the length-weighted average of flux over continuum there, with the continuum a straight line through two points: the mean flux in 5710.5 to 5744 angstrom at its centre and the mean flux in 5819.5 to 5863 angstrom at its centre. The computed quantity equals -0.02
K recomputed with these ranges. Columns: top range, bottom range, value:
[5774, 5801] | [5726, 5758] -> 0.99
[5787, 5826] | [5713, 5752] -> 1.00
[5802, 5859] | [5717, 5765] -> 1.00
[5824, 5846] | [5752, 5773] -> 1.01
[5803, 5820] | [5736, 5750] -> 1.02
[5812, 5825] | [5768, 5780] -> 1.01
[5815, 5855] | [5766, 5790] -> 1.01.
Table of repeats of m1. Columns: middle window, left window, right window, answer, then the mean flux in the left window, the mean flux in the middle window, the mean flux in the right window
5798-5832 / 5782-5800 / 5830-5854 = -0.03 mag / 4.1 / 4.24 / 4.13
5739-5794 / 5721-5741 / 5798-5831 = 0.03 mag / 4.22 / 4.13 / 4.24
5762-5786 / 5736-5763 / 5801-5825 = 0.01 mag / 4.14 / 4.14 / 4.26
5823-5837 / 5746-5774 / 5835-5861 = -0.02 mag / 4.13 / 4.18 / 4.11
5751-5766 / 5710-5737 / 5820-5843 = 0.02 mag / 4.19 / 4.11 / 4.18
